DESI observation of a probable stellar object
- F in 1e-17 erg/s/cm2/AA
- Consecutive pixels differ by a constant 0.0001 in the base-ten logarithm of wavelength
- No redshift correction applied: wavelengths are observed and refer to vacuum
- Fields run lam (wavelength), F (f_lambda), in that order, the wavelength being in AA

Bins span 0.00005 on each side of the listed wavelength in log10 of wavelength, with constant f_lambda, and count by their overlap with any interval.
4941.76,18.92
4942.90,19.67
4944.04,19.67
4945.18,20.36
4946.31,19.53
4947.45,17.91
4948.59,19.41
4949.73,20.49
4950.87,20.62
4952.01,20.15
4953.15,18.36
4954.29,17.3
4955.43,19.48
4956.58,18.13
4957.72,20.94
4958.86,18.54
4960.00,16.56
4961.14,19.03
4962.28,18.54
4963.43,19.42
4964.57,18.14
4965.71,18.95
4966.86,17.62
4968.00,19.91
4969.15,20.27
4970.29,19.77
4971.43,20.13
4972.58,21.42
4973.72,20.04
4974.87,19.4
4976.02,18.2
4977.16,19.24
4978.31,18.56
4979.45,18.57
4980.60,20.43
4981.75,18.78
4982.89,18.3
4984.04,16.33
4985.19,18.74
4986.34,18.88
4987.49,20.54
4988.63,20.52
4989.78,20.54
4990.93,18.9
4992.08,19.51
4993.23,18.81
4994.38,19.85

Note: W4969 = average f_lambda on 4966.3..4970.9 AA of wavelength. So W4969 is 19.4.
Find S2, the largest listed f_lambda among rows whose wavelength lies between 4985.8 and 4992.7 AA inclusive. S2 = 20.54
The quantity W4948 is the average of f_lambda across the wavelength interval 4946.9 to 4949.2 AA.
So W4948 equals 18.7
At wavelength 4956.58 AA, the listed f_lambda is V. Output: 18.13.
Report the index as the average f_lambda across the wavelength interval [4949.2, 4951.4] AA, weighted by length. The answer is 20.6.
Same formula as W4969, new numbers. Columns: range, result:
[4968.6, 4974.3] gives 20.3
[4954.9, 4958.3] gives 19.5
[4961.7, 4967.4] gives 18.5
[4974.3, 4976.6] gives 18.8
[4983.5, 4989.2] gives 19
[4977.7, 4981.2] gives 19.2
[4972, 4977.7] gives 19.7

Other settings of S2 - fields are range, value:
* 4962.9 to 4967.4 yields 19.42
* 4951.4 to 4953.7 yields 20.15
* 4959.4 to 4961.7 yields 19.03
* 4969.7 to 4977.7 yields 21.42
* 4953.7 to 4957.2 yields 19.48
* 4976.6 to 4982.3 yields 20.43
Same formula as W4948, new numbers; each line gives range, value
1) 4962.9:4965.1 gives 18.8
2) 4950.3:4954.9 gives 19.1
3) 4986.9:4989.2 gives 20.6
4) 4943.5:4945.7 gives 20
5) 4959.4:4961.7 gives 17.8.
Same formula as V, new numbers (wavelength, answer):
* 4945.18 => 20.36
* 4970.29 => 19.77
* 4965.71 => 18.95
